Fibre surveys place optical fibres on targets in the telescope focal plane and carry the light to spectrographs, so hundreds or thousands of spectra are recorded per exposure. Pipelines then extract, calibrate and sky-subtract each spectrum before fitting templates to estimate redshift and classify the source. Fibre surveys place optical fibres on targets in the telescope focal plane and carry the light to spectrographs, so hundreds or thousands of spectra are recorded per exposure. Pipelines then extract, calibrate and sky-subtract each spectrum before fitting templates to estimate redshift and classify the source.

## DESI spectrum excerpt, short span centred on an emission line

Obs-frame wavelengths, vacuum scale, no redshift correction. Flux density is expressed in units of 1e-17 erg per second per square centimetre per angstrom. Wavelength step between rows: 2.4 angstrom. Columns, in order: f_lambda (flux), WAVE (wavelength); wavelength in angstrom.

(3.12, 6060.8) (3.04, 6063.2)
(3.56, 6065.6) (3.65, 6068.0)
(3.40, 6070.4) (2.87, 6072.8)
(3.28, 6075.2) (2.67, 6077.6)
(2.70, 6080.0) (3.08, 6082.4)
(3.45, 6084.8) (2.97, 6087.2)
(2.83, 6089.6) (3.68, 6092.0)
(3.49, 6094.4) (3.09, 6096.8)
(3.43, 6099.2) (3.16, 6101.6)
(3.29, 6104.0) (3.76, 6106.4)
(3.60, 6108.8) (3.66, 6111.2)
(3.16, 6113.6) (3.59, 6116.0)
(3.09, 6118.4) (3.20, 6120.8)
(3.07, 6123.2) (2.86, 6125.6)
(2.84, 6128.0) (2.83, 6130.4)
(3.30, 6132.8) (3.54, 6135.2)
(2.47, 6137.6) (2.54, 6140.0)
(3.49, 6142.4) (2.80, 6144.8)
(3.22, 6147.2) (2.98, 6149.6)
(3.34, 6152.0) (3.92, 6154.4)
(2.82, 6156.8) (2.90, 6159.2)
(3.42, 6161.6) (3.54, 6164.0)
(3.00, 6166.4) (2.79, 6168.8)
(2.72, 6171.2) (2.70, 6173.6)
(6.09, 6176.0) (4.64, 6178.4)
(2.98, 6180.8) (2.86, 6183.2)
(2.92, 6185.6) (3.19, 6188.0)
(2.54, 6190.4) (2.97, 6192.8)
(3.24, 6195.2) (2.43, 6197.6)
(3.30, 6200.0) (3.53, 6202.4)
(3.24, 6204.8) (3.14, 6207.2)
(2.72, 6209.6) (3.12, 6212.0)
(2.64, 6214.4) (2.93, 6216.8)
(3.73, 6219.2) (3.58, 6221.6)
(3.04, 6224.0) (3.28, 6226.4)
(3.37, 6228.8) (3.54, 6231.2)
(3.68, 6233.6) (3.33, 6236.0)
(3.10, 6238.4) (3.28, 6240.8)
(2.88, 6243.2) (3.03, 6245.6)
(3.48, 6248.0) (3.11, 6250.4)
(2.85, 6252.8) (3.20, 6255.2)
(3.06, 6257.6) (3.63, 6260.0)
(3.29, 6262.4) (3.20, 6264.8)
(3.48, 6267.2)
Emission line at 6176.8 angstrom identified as H-beta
